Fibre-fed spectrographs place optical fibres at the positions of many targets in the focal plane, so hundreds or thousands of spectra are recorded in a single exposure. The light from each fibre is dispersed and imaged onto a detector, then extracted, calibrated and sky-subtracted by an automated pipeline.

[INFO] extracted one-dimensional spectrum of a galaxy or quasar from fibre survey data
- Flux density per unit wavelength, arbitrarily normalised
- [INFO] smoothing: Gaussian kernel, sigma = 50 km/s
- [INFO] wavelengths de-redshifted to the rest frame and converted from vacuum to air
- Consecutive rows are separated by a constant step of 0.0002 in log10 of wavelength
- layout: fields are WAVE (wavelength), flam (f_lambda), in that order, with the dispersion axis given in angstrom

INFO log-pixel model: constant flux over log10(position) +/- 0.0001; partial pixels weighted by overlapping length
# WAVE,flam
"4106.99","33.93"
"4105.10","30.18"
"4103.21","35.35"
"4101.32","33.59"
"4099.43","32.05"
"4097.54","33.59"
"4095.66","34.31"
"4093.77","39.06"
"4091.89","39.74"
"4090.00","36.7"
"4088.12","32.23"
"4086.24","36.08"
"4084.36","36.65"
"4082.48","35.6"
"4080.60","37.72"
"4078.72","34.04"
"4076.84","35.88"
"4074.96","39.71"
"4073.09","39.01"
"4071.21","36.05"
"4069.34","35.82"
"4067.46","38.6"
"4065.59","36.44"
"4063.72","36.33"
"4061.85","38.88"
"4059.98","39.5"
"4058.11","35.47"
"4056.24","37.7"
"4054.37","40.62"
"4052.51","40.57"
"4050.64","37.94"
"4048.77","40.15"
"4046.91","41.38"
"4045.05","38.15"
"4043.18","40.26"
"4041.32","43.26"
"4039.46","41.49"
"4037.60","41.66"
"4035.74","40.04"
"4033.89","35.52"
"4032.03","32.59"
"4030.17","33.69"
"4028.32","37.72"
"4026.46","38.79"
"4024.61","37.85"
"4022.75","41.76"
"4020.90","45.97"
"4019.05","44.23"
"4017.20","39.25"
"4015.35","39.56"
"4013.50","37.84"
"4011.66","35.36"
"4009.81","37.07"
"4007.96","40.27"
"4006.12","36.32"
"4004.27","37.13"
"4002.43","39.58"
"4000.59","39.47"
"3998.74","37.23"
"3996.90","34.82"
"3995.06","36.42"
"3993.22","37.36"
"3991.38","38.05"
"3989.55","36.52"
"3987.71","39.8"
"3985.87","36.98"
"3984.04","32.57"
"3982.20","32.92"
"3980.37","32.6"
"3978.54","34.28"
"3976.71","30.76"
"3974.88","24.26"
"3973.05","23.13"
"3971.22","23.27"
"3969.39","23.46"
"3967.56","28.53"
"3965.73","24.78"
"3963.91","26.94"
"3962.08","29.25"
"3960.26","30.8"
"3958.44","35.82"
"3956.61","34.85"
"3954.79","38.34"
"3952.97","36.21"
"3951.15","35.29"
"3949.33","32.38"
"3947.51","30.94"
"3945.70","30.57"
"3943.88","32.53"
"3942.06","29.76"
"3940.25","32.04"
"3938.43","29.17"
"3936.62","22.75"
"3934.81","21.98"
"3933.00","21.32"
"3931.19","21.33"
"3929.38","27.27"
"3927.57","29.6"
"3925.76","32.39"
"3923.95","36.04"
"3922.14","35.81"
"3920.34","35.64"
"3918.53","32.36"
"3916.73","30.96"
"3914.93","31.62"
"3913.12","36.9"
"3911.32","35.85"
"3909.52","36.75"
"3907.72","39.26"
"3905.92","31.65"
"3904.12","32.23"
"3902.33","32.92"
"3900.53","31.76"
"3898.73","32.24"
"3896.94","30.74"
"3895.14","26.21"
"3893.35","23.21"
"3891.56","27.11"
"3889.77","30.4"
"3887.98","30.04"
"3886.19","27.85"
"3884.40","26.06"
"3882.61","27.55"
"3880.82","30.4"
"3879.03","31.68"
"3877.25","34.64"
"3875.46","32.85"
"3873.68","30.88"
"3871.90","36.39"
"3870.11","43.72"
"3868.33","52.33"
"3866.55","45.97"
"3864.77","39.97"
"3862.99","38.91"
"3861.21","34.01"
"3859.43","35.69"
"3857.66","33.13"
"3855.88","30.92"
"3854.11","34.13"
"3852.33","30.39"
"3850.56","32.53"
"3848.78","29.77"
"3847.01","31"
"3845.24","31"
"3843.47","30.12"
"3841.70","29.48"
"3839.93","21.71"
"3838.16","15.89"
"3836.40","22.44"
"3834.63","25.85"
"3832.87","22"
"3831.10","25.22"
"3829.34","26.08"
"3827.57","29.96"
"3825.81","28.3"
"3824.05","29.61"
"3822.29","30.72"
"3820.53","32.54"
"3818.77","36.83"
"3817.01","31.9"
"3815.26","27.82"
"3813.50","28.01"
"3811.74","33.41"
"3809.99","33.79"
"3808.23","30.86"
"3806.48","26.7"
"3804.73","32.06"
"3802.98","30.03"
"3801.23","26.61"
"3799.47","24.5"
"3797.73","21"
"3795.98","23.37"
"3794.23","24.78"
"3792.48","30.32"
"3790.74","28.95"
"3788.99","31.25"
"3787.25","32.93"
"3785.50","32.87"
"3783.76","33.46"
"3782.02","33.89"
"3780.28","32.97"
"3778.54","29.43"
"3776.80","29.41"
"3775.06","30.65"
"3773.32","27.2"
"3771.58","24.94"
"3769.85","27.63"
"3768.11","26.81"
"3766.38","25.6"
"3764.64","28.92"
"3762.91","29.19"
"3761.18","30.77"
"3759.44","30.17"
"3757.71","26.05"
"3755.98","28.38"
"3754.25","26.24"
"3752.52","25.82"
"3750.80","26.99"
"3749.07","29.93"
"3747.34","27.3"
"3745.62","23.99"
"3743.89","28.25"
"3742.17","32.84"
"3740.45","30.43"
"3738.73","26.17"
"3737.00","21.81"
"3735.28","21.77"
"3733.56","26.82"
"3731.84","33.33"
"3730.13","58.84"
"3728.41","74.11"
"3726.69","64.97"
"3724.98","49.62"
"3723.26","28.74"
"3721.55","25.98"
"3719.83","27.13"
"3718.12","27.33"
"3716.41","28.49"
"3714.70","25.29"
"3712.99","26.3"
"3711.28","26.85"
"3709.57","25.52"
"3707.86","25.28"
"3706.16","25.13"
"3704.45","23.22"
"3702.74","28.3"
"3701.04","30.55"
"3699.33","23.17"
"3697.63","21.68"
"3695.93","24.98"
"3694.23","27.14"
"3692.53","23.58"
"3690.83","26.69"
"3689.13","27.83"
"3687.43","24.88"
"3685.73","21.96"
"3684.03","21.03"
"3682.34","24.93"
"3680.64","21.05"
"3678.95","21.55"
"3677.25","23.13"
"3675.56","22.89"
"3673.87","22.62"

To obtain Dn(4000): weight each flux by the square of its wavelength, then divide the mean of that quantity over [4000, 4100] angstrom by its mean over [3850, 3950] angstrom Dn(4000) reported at 1.27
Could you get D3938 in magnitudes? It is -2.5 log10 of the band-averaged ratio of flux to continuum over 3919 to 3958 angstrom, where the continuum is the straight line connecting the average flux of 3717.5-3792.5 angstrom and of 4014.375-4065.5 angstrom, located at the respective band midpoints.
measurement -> 0.18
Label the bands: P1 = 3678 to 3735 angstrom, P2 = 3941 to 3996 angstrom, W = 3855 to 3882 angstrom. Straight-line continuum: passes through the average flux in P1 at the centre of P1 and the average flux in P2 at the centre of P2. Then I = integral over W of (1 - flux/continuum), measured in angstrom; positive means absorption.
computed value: -4.70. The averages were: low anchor 30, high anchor 32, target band 36.7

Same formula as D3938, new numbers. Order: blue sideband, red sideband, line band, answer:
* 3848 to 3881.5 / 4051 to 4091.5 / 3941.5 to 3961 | 0.09 mag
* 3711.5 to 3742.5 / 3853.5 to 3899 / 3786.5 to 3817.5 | 0.19 mag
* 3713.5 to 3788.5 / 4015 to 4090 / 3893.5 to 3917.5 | 0.07 mag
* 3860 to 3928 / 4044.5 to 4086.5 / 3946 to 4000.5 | 0.10 mag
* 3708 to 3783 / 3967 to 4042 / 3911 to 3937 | 0.15 mag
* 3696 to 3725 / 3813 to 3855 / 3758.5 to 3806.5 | -0.04 mag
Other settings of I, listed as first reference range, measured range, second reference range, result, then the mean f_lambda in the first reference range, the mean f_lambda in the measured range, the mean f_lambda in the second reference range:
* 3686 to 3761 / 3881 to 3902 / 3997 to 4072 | 3.6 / 29.9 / 28.7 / 38.6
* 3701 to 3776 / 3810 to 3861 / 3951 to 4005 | 3.5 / 30.4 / 29.3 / 33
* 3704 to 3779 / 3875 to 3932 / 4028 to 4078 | 5.4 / 30.5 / 31.3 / 38.3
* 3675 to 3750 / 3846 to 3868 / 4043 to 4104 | -1.9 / 29.2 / 35.1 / 37.1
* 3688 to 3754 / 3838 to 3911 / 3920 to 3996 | -4.0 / 30.3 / 32.5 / 31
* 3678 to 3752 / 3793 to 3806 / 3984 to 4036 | 2.3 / 29.3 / 26.2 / 38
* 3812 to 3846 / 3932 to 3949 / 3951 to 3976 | 0.7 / 27.7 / 28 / 29.5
